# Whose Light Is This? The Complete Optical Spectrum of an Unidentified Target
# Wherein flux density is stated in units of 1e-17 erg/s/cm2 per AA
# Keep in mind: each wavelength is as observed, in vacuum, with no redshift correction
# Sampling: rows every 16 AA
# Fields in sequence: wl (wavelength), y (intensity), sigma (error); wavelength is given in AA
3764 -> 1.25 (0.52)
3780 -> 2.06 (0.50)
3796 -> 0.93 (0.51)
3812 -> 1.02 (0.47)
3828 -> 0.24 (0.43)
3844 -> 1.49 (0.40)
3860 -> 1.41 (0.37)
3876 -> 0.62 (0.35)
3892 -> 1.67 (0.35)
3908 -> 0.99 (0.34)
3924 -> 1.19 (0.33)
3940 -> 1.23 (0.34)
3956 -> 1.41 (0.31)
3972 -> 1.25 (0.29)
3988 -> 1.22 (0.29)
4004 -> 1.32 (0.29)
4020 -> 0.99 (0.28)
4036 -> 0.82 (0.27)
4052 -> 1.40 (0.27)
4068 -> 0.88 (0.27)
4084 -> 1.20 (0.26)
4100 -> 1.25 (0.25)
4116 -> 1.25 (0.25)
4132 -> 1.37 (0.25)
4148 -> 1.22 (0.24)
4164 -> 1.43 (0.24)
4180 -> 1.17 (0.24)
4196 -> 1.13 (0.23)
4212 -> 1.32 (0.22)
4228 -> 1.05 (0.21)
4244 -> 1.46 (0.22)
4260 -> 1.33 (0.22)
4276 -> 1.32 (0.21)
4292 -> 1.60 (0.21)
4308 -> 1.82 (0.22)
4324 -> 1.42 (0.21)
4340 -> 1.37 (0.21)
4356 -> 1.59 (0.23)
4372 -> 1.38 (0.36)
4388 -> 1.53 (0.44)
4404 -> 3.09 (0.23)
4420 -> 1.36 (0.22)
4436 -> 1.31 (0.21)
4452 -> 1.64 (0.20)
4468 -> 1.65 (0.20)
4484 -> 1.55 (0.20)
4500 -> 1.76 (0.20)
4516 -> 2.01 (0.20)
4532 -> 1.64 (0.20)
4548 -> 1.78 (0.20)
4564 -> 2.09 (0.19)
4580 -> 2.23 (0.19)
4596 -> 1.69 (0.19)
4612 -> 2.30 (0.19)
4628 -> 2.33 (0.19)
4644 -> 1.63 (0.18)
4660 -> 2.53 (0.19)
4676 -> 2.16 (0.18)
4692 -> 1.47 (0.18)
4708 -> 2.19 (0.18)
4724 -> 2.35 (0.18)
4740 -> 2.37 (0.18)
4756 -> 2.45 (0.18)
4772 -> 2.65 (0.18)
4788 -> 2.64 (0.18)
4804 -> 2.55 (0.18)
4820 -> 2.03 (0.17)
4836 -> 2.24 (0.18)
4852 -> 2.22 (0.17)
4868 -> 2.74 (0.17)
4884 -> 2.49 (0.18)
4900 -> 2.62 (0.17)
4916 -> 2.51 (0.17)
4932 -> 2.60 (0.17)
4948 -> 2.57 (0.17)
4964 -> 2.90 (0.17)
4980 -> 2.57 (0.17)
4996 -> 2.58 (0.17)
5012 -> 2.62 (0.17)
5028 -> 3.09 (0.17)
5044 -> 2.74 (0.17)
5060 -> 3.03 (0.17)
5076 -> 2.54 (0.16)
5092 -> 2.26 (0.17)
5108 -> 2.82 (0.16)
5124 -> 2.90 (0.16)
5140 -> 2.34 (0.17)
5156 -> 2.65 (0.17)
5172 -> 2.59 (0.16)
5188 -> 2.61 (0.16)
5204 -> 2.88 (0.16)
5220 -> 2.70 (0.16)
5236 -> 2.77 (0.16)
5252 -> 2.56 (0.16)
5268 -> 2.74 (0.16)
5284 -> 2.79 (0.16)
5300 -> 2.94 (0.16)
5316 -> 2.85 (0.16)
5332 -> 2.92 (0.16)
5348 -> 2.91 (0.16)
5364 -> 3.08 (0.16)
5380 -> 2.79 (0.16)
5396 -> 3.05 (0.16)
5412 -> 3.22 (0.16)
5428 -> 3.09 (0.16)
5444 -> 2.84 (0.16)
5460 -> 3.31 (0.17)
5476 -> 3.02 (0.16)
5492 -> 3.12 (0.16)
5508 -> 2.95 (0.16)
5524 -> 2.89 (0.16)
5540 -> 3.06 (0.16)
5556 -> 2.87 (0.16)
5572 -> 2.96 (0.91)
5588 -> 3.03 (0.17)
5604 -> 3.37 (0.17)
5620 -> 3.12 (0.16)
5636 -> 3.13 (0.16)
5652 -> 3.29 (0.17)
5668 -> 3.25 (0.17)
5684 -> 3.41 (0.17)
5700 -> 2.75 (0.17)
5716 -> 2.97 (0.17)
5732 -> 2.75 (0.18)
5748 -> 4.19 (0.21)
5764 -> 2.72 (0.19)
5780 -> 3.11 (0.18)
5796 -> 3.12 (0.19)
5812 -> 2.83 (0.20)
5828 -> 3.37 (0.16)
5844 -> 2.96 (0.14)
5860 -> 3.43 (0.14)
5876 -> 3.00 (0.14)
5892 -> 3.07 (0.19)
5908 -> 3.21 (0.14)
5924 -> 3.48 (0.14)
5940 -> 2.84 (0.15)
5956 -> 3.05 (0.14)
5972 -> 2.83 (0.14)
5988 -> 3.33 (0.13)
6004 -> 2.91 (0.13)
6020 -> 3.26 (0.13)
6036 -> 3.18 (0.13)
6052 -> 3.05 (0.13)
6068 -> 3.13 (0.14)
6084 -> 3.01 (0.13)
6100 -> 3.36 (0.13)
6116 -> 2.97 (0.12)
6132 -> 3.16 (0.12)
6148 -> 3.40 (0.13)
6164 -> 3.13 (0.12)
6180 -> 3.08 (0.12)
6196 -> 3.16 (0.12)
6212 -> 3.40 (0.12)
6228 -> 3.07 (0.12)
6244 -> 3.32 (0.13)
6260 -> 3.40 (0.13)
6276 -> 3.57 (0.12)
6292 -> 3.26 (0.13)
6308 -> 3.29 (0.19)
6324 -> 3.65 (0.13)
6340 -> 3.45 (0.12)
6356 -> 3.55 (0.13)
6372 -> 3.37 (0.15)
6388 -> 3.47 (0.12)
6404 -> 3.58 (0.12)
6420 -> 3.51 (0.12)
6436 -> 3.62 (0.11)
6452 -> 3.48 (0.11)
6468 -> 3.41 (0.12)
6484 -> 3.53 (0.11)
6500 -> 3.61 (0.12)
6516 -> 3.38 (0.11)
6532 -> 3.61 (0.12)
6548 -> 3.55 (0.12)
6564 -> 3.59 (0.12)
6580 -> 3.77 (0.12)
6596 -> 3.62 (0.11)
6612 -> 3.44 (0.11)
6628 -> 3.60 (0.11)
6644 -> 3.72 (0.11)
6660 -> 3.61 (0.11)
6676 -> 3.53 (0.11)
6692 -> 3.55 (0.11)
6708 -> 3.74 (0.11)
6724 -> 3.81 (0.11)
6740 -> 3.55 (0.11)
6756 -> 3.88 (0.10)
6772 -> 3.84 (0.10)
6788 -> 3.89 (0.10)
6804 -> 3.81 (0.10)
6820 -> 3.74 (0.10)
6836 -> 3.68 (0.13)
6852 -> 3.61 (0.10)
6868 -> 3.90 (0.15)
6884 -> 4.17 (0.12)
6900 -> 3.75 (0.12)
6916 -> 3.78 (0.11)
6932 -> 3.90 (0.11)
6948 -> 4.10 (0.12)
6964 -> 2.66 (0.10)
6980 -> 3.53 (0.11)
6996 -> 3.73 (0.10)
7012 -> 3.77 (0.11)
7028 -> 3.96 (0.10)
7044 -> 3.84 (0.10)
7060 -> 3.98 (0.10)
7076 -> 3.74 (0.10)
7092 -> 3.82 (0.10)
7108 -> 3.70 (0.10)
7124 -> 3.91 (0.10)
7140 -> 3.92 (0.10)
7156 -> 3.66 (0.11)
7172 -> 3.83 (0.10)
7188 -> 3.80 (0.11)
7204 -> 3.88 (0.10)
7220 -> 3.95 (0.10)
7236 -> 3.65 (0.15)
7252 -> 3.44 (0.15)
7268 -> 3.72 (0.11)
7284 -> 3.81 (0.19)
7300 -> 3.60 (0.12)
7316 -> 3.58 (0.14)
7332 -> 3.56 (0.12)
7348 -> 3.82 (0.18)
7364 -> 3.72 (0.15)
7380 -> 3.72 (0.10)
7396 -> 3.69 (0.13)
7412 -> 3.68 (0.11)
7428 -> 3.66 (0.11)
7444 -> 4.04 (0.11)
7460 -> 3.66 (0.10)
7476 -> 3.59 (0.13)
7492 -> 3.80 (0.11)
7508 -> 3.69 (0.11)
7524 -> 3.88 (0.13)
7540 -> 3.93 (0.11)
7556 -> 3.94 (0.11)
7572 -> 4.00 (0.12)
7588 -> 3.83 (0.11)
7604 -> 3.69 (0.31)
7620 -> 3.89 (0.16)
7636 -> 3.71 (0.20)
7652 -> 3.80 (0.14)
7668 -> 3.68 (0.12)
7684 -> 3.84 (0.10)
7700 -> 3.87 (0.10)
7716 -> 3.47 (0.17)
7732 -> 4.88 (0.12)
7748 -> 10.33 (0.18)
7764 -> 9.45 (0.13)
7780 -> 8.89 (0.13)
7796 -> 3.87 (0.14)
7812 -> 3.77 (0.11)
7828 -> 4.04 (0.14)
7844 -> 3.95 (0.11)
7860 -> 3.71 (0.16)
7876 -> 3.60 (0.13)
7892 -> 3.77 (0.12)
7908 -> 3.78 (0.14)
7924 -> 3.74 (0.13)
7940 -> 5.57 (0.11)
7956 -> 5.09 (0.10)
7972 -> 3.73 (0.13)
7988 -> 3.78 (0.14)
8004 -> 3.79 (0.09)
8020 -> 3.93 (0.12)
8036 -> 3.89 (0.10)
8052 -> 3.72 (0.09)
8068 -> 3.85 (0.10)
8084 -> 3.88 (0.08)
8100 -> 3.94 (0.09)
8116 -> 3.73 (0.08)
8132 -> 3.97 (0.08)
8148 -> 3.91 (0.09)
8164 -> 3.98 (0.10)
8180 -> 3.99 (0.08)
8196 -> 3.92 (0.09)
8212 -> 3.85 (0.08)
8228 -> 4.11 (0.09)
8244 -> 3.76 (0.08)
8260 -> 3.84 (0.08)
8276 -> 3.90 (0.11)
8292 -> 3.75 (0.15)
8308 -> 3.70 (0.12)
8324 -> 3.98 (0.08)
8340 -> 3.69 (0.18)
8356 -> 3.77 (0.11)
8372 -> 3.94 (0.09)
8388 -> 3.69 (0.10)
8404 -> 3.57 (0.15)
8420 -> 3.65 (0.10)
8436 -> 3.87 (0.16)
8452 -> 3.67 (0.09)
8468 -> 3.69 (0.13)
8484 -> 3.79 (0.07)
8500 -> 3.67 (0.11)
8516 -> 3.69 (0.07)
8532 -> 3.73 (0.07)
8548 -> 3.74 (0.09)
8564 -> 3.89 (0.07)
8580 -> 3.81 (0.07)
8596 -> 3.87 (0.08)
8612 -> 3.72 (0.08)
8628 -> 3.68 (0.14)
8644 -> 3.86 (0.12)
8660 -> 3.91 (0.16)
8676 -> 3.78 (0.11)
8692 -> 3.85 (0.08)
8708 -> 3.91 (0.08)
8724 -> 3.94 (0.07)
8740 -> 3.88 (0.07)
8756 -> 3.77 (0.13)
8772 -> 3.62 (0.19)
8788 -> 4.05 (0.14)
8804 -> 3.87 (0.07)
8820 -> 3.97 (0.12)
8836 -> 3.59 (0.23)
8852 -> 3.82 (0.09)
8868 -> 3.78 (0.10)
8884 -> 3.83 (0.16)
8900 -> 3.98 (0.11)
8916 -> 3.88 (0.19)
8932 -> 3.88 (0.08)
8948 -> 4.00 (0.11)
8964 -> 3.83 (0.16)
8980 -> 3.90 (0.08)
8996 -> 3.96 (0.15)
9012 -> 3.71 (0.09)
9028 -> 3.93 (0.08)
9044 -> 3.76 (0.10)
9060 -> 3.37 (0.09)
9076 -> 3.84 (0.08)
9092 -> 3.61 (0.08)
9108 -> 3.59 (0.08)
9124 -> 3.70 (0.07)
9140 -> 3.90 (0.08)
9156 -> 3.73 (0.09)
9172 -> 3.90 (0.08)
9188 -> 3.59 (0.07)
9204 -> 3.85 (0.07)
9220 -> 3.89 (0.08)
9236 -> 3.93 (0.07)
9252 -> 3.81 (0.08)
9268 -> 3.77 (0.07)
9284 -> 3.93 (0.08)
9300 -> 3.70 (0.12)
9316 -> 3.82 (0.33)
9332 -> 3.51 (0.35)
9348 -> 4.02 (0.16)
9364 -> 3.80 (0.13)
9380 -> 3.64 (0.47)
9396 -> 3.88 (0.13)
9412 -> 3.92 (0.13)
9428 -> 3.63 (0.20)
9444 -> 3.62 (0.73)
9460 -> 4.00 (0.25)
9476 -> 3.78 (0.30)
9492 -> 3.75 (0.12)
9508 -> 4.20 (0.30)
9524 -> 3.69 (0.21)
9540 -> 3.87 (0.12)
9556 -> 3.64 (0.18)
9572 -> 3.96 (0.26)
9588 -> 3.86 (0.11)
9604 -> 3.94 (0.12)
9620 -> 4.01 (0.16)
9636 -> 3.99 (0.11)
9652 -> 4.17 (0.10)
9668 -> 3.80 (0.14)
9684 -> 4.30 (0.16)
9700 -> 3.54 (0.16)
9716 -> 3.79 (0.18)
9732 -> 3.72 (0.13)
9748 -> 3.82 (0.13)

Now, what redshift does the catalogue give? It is 0.18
